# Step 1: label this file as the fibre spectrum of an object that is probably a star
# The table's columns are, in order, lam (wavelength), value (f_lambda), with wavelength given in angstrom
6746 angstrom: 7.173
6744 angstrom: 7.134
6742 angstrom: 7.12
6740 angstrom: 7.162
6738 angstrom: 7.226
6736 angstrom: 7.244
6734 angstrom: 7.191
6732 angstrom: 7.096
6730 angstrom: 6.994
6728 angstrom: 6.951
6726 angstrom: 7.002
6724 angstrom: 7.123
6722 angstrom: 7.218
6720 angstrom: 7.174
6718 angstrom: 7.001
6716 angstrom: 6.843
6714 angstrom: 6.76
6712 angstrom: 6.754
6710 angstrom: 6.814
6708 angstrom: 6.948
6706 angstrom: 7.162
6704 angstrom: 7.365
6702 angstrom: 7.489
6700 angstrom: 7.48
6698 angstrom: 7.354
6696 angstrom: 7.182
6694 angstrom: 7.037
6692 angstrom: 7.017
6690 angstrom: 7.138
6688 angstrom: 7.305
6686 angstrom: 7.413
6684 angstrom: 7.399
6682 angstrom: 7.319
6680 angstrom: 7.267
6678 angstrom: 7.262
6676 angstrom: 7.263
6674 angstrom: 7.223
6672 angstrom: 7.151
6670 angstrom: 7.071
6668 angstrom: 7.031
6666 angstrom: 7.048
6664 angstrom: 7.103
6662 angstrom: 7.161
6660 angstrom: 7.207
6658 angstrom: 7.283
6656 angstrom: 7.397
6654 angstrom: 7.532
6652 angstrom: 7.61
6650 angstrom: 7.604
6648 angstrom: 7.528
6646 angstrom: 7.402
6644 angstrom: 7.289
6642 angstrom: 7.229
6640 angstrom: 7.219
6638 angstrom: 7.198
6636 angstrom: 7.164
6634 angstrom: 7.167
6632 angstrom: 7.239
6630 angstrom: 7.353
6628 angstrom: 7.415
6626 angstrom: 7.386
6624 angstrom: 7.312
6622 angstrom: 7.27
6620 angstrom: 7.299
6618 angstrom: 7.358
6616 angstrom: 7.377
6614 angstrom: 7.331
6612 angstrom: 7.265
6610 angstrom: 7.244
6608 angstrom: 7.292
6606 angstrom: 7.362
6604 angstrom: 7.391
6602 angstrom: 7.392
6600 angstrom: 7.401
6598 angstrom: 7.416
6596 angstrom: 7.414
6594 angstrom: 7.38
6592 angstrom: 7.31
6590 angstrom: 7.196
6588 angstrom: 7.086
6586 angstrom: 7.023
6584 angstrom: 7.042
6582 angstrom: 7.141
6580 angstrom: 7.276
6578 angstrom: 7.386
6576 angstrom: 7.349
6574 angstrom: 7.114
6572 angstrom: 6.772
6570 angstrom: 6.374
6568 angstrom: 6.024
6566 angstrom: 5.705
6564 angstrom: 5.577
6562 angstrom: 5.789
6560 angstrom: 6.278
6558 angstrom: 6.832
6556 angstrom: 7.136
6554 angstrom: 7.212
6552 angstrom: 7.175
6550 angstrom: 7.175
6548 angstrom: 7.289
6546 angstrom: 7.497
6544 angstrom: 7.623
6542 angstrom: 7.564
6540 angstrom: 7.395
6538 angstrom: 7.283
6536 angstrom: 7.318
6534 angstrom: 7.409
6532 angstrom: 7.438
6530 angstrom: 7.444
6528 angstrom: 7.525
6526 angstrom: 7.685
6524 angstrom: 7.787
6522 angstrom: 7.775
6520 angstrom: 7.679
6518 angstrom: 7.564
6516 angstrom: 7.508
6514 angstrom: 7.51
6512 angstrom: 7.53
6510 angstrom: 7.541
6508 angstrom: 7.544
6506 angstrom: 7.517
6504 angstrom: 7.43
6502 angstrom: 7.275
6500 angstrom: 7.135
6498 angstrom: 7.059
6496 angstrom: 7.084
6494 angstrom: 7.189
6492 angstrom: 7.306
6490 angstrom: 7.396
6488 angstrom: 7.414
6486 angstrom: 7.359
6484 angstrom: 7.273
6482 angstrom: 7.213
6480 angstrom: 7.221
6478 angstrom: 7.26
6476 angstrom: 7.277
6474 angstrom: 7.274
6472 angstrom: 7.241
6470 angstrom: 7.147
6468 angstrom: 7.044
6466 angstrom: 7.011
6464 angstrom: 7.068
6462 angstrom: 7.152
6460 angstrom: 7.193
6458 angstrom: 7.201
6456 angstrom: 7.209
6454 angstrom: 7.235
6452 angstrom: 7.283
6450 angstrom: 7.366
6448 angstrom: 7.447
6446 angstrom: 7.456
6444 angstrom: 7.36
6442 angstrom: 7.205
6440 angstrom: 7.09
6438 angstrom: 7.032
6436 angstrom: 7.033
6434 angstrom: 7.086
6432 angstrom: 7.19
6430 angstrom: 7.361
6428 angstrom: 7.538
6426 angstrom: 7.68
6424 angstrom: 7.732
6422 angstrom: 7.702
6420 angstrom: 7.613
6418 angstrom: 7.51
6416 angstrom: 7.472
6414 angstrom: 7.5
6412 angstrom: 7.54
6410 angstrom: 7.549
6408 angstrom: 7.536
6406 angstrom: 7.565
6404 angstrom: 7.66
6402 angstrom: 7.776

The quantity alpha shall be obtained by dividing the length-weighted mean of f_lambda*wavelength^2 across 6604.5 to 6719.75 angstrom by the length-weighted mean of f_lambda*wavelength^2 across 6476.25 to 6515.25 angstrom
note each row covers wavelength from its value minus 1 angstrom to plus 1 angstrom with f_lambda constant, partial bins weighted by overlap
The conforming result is 1.0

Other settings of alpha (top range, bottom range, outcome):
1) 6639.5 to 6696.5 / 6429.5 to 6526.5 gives 1.05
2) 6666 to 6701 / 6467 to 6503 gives 1.06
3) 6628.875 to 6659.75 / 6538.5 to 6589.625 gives 1.09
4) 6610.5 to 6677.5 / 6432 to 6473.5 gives 1.07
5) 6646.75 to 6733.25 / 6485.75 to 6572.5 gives 1.05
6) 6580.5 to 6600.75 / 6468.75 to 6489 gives 1.03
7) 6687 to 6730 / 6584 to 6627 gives 1.00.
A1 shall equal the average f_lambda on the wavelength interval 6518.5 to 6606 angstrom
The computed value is 7.15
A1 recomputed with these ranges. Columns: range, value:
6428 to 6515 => 7.26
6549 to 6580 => 6.68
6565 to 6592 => 6.9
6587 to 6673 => 7.3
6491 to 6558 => 7.4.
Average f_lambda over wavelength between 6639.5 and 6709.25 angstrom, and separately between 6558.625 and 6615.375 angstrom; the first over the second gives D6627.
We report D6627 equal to 1.04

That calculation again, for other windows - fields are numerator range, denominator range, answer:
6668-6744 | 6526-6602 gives 1.01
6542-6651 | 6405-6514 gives 0.97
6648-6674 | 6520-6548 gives 0.97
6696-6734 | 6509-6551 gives 0.95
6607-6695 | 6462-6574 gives 1.01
